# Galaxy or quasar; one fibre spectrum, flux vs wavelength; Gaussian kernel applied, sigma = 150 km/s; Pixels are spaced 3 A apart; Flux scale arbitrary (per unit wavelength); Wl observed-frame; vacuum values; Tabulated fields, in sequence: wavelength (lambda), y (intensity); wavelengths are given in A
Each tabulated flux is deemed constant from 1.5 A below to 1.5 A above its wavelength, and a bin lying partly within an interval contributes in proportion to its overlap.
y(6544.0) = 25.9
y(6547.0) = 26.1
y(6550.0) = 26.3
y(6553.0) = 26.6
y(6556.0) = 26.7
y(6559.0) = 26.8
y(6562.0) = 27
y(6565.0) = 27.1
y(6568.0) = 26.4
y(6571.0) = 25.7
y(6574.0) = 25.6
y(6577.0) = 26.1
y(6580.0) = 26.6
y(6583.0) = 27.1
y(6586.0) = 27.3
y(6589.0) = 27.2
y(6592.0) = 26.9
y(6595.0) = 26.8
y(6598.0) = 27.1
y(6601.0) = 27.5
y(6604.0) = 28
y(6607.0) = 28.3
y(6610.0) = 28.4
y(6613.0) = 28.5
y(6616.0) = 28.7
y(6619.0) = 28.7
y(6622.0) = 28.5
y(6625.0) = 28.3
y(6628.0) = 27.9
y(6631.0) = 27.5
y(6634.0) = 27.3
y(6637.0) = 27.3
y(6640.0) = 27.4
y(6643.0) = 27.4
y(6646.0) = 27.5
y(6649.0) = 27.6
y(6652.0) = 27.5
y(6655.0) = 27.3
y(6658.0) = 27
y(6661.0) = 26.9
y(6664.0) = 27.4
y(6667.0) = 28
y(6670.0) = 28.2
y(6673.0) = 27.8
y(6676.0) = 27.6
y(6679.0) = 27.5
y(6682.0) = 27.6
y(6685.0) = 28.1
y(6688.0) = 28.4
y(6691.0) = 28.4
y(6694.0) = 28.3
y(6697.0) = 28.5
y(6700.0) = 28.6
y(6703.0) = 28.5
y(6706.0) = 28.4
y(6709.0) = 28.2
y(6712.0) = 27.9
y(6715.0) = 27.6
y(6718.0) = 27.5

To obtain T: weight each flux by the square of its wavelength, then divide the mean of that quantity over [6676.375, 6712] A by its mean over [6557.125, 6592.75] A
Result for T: 1.1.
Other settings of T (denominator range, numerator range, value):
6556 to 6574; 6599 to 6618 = 1.08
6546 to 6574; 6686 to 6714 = 1.12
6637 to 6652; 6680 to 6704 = 1.04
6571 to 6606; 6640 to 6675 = 1.04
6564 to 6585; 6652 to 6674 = 1.07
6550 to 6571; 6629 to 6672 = 1.06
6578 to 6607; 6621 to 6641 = 1.03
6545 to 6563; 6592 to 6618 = 1.07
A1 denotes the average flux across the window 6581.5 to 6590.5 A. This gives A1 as 27.2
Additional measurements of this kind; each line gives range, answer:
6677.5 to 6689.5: 27.9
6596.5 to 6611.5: 27.9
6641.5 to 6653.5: 27.5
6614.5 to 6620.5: 28.7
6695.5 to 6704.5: 28.5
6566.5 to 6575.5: 25.9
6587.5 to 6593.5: 27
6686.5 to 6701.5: 28.4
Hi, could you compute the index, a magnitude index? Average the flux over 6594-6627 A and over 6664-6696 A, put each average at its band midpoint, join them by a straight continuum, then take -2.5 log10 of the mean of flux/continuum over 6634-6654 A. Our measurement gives 0.02 mag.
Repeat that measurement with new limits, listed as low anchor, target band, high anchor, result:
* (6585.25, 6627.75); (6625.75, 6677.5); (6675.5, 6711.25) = 0.02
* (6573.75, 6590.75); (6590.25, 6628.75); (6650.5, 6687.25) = -0.04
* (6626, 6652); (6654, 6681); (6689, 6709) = 0.02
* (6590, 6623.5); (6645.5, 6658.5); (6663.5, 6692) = 0.02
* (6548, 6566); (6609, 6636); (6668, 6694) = -0.03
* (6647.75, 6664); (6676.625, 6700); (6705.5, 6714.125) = -0.01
